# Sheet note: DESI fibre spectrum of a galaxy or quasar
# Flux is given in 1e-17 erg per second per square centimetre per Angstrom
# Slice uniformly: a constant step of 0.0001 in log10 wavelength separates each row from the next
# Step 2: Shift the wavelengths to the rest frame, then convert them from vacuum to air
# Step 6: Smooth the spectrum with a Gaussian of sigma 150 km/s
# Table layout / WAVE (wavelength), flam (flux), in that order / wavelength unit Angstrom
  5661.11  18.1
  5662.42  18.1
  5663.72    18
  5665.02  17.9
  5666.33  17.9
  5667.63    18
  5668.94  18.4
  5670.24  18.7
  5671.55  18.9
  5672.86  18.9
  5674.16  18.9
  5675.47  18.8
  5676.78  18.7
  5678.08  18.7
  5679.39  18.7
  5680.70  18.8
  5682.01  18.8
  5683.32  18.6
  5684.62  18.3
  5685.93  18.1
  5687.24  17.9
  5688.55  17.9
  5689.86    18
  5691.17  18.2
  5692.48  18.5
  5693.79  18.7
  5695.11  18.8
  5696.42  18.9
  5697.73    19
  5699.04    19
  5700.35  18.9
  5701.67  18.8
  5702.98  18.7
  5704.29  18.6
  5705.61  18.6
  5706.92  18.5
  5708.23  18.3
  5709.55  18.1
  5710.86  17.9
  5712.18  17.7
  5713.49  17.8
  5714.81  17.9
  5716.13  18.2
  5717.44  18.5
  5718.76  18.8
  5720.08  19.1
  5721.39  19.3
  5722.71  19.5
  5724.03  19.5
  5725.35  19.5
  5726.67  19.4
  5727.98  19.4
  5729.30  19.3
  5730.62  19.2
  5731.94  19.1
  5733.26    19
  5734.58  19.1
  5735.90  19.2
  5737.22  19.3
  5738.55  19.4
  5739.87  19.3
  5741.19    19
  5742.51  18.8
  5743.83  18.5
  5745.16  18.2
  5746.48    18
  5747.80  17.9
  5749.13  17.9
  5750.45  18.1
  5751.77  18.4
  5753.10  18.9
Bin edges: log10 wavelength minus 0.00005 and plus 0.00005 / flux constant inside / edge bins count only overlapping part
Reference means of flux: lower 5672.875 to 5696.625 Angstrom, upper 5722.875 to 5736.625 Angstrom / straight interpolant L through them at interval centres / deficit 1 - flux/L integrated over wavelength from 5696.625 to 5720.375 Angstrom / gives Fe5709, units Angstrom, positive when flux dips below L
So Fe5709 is 0.6 Angstrom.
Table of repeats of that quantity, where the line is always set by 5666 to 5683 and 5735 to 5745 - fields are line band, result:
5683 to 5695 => 0.3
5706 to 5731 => 0.2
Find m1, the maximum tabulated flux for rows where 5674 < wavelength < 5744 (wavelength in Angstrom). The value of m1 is 19.5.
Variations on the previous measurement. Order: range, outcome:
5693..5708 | 19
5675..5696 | 18.8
